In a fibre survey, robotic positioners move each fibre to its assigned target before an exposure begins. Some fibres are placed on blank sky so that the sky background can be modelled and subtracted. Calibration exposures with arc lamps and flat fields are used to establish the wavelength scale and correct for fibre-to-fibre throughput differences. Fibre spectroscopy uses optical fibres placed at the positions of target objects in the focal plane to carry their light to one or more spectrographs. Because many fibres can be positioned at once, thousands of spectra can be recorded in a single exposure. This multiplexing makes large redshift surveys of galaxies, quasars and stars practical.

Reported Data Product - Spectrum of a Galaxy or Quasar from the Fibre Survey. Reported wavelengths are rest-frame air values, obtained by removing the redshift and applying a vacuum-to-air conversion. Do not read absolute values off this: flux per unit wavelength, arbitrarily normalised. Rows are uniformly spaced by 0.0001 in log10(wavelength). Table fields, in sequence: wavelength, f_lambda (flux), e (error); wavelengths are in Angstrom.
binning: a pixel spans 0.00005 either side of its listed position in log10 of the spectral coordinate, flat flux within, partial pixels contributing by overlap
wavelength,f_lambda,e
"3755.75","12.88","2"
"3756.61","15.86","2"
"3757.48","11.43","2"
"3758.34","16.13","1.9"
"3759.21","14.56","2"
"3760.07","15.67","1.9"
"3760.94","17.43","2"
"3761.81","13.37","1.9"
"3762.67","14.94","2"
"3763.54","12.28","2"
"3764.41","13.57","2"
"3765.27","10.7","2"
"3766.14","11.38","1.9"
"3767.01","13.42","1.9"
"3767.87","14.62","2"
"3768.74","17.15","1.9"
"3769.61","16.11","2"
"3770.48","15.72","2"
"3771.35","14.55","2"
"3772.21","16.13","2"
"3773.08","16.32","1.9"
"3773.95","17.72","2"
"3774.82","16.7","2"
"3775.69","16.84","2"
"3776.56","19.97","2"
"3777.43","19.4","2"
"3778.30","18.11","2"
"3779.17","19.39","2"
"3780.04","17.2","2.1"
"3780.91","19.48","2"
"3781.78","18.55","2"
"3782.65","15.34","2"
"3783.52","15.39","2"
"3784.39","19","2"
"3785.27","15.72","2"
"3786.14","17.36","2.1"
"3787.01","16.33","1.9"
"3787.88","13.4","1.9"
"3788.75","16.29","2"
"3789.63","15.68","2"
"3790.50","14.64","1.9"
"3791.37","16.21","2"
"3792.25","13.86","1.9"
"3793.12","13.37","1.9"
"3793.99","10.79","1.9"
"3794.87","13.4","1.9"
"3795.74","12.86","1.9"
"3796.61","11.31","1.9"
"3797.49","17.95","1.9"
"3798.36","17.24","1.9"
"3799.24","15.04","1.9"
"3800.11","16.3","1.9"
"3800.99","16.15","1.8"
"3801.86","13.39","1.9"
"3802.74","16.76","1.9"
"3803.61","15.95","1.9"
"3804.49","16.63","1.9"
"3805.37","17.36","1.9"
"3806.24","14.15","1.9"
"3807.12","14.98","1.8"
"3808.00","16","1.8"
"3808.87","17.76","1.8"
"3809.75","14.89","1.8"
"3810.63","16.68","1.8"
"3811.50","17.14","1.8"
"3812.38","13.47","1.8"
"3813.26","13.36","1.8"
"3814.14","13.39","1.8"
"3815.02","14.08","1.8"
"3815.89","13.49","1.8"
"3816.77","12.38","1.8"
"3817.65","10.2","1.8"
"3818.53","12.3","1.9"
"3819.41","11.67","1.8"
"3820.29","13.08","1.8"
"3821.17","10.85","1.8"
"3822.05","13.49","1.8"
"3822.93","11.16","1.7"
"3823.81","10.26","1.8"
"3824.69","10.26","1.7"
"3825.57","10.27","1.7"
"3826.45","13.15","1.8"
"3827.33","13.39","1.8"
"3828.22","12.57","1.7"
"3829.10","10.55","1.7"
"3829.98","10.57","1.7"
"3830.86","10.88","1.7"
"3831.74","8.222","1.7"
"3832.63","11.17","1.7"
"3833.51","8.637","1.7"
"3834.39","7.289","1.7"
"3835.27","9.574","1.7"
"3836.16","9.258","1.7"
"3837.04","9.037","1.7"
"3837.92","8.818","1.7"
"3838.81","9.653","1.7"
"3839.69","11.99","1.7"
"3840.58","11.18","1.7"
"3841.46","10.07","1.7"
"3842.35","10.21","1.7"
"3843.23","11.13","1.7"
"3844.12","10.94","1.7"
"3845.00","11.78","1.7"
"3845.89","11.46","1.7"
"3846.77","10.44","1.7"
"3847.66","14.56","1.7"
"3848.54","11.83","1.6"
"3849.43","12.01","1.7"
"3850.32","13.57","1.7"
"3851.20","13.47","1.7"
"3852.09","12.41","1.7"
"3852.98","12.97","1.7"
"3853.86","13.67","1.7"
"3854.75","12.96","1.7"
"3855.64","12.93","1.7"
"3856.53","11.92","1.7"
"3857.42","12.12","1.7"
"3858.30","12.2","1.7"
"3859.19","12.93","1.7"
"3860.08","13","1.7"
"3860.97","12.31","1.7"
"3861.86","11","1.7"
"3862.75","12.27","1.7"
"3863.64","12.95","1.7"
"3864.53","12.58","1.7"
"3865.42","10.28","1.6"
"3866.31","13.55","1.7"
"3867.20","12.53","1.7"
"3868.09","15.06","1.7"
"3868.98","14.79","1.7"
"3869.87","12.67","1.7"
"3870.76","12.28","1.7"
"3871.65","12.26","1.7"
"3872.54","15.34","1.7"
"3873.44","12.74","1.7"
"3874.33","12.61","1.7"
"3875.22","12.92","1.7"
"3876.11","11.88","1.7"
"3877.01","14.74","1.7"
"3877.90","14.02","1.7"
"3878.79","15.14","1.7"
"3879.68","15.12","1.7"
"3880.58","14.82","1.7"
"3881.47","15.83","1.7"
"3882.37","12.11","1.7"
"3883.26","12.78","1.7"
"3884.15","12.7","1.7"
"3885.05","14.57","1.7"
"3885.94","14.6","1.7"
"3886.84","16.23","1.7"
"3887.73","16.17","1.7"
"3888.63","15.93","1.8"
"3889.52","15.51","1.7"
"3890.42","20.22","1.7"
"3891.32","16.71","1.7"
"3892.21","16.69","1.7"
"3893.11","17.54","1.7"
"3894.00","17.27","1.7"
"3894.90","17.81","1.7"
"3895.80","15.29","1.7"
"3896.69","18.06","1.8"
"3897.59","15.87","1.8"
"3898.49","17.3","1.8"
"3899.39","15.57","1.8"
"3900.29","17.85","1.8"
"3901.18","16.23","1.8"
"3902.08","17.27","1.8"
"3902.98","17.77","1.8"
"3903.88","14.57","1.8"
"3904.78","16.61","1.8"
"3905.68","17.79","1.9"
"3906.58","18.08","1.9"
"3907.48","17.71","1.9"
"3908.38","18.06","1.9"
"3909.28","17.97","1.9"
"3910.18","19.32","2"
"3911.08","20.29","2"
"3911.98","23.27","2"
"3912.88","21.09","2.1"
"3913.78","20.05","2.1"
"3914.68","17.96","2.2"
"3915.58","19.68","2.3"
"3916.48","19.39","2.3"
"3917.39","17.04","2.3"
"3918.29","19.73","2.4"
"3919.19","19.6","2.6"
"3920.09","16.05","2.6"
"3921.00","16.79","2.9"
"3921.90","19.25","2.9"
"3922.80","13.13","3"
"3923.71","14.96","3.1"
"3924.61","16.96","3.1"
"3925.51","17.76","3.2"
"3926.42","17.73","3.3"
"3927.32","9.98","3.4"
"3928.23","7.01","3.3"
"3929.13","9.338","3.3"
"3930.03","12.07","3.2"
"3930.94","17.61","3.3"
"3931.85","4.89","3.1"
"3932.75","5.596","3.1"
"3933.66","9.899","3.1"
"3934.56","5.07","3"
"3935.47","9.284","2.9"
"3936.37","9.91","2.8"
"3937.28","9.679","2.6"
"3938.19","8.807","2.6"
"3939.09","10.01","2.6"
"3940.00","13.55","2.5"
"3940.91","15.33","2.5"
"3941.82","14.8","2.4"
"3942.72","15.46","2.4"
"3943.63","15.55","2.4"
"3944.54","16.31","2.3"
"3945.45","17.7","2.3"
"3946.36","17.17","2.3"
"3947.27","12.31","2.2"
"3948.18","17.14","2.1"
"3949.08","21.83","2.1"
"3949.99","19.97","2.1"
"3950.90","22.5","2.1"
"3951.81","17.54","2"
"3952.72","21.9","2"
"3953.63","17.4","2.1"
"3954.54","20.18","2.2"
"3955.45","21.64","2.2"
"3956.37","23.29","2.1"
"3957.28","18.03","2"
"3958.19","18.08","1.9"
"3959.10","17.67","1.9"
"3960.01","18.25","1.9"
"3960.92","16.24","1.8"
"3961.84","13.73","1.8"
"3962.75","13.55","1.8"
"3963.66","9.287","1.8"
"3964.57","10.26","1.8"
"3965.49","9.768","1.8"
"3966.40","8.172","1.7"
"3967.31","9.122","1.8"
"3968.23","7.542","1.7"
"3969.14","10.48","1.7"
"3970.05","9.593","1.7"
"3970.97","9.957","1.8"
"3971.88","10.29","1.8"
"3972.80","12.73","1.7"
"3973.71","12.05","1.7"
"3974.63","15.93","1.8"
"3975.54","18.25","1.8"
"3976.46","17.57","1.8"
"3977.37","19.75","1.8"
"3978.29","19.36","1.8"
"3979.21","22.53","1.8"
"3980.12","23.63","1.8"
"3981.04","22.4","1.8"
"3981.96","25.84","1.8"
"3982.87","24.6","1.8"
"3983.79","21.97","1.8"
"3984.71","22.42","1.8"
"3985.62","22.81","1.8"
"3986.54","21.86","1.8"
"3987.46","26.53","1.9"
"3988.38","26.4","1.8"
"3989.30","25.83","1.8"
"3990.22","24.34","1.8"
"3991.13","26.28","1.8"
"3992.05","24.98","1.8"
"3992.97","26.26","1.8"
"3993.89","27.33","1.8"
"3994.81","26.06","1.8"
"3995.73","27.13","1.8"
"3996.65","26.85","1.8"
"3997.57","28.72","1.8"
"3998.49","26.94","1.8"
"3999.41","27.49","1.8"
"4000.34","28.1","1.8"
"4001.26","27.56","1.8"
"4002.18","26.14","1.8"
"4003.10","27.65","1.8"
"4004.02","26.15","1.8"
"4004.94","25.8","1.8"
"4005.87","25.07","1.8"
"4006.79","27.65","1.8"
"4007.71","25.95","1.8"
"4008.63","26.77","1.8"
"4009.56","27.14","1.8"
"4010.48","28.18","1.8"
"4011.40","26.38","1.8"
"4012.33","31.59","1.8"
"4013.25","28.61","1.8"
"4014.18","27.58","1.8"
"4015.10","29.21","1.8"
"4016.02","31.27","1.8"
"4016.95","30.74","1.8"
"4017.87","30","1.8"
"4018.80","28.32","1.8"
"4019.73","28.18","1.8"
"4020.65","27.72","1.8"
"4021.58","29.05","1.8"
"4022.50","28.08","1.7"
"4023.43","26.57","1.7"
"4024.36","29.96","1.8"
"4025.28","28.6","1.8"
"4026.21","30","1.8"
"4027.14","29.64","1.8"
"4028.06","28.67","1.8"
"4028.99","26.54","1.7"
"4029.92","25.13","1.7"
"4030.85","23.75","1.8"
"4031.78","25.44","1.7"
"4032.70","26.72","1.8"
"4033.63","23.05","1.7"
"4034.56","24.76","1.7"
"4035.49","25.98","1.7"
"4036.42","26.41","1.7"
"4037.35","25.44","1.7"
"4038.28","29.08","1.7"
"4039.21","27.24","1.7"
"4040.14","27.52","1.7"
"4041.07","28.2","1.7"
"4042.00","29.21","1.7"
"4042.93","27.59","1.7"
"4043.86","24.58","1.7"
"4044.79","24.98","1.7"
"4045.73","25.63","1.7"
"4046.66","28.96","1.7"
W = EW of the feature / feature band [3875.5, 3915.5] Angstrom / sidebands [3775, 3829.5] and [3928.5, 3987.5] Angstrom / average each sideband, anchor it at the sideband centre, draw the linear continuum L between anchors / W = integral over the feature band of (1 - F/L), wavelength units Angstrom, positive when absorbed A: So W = -3.76 Angstrom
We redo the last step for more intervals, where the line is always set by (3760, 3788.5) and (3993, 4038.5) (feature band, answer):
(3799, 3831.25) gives 7.7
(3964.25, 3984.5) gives 7.8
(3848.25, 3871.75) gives 8.6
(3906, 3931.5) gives 6.5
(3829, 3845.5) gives 7.8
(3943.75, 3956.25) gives 2.9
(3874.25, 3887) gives 4.3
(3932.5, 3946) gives 6.8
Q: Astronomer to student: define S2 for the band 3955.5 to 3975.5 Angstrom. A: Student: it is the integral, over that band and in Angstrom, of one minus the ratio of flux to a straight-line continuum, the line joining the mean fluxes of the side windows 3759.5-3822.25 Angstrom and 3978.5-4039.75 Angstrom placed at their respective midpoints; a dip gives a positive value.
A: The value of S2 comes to 9.0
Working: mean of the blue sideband 15.2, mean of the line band 13.3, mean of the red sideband 26.7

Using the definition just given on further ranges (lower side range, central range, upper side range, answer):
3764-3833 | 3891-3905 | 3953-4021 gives 1.3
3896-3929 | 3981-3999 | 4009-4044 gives -0.7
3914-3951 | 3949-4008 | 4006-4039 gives 2.5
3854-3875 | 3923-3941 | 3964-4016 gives 6.7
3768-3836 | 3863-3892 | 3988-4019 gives 7.8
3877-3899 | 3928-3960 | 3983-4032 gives 9.7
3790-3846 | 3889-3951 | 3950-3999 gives 4.2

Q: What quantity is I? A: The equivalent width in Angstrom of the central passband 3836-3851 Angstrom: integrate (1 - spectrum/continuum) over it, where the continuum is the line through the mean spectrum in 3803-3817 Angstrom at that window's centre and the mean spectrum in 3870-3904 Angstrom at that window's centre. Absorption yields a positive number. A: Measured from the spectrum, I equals 4.0 Angstrom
